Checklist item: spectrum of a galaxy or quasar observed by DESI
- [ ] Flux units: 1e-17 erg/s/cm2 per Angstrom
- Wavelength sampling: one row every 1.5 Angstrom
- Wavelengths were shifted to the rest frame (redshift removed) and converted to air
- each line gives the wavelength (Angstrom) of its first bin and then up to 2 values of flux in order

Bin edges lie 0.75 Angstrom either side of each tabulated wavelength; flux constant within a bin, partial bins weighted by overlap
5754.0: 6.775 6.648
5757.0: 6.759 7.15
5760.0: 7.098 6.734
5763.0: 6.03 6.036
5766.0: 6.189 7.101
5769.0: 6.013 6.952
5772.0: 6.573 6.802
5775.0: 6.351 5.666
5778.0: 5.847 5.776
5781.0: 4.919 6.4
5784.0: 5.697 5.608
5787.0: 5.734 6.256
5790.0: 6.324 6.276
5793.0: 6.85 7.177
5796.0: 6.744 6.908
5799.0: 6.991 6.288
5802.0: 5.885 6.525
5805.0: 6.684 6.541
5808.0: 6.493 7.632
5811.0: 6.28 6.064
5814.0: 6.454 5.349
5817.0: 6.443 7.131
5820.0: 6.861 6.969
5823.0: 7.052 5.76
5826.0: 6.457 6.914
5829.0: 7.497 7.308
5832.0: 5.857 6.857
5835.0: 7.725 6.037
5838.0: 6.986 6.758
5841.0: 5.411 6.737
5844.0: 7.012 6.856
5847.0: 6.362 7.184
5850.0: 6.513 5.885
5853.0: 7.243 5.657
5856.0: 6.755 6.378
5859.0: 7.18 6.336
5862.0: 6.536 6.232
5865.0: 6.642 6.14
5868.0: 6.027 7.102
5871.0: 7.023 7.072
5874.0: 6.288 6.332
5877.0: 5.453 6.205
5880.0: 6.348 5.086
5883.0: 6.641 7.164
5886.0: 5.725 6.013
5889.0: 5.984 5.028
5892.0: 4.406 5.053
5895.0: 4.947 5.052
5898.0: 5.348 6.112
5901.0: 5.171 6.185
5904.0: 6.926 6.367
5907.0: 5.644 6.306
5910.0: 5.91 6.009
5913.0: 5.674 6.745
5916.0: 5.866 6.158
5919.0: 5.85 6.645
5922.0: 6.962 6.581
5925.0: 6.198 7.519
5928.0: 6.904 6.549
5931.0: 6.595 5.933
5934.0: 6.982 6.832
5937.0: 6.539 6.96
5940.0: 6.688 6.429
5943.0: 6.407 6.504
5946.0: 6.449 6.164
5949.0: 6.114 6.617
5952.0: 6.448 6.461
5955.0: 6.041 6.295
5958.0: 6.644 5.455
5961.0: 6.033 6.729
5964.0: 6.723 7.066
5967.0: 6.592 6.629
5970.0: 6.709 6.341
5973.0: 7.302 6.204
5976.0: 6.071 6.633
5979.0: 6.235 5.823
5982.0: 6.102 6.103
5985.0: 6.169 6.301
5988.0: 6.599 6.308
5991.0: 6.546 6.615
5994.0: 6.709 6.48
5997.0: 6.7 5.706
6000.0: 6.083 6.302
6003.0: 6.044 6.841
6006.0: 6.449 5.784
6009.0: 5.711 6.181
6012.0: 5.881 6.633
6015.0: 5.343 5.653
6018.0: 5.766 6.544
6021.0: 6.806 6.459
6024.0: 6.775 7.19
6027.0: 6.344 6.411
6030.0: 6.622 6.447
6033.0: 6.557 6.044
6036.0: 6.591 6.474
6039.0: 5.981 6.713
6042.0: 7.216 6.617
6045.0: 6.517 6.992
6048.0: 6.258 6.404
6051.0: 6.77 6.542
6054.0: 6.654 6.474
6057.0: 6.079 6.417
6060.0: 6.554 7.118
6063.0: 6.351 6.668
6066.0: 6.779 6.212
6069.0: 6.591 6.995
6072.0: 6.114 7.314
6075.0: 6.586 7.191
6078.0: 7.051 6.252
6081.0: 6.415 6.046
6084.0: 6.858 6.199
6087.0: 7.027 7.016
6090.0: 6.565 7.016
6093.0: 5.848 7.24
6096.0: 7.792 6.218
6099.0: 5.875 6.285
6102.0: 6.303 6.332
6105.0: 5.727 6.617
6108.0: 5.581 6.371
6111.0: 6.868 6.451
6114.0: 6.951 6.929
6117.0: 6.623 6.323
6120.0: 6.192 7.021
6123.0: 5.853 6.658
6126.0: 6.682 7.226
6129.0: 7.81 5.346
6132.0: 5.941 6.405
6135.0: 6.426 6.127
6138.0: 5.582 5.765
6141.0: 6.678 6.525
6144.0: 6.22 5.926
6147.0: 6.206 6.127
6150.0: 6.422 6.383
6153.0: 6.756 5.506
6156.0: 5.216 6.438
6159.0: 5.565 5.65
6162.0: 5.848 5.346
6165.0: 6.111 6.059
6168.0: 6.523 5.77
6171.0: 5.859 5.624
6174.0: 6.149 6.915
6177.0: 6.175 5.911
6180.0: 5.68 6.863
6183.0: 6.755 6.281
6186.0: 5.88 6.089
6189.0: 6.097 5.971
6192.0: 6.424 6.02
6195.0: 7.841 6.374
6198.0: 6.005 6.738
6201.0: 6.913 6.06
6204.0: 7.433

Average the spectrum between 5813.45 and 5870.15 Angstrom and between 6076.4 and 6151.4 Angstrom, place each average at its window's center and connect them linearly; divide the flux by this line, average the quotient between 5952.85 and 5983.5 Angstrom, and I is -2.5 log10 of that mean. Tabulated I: 0.022 mag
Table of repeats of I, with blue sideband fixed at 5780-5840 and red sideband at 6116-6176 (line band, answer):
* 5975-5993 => 0.01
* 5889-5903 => 0.21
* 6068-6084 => -0.07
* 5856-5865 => -0.02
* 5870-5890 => 0.03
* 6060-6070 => -0.06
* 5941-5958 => 0.00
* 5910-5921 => 0.05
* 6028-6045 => -0.04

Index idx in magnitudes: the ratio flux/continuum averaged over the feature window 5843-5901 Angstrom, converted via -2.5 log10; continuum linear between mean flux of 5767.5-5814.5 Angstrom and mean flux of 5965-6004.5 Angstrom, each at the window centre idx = 0.03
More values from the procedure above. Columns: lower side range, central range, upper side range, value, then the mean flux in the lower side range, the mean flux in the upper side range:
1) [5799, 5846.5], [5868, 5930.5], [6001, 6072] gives 0.08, 6.61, 6.44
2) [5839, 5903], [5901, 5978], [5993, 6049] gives -0.03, 6.17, 6.37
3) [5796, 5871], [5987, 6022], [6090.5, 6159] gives 0.04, 6.6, 6.36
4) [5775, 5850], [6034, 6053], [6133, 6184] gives -0.06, 6.48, 6.1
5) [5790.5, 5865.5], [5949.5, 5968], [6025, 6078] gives 0.03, 6.61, 6.6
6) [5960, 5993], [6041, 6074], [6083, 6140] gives -0.03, 6.44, 6.48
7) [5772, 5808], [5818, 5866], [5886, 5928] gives -0.09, 6.28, 5.96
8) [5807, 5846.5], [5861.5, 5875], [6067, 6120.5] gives 0.01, 6.65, 6.56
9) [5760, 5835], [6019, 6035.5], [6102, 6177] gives -0.04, 6.45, 6.24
